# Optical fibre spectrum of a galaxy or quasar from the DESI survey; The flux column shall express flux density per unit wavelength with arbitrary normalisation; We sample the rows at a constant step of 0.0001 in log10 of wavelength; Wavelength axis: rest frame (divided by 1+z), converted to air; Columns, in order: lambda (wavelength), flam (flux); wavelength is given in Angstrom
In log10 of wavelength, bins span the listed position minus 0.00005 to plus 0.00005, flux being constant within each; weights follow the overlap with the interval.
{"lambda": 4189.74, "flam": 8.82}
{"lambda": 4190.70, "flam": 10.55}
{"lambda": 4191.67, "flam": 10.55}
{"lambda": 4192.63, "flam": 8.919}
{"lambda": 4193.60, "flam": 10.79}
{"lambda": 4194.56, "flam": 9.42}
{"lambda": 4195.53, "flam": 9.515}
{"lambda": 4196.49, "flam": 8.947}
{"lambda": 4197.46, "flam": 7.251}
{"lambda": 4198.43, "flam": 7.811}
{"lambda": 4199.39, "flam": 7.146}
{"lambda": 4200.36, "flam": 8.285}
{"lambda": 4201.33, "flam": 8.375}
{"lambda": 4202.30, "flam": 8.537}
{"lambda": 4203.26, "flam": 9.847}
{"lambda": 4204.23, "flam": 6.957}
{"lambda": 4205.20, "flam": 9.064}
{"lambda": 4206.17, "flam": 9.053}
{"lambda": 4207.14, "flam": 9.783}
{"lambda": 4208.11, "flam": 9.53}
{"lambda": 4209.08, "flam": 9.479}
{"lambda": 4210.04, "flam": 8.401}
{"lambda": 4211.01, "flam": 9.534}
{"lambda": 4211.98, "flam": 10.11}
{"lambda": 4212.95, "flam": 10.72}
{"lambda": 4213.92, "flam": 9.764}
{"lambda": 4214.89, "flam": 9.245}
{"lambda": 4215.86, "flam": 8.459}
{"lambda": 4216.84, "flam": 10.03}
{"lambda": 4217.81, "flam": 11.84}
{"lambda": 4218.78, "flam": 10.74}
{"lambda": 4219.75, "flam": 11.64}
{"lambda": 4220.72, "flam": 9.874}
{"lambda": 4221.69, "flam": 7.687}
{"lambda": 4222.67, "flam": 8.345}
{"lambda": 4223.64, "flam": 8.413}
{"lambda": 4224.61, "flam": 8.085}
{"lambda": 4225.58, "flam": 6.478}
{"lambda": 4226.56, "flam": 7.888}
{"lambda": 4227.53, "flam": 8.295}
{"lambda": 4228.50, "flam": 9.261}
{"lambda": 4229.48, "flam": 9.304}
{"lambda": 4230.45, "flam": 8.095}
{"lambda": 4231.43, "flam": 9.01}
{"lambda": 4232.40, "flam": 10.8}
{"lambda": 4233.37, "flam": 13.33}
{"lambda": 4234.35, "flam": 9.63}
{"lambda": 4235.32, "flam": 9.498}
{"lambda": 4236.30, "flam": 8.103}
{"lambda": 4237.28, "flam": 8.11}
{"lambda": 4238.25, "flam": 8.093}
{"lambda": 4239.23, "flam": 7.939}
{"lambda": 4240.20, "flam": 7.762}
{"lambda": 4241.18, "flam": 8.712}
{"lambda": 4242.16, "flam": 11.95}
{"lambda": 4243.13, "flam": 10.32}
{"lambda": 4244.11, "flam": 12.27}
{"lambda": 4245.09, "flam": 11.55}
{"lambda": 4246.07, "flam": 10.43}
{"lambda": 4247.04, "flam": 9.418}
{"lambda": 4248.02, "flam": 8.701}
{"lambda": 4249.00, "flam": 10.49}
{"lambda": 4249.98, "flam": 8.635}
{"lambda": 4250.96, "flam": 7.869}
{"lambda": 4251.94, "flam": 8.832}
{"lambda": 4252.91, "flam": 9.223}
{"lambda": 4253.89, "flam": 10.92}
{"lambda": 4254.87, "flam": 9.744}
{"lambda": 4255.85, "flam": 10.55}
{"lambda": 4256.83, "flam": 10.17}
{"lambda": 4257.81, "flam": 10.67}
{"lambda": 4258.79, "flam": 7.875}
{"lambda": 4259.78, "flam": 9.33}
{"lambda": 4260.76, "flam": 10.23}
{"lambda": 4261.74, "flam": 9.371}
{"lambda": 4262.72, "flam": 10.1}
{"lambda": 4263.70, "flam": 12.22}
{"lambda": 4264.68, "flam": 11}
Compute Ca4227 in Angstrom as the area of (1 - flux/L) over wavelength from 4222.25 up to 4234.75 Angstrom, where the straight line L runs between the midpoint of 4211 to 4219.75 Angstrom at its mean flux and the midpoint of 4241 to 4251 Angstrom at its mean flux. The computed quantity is 1.44 Angstrom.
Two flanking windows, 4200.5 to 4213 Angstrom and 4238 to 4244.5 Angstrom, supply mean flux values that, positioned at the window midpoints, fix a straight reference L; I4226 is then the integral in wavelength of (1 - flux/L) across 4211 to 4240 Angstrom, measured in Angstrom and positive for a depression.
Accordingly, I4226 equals 0.3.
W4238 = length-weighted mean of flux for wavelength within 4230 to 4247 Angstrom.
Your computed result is 9.74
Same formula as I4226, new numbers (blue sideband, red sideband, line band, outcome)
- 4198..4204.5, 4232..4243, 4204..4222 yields -2.1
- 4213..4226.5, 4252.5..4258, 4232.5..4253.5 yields 0.6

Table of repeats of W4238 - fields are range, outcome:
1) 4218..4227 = 8.9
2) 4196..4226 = 9.02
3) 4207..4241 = 9.23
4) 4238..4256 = 9.66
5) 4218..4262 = 9.43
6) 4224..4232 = 8.33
